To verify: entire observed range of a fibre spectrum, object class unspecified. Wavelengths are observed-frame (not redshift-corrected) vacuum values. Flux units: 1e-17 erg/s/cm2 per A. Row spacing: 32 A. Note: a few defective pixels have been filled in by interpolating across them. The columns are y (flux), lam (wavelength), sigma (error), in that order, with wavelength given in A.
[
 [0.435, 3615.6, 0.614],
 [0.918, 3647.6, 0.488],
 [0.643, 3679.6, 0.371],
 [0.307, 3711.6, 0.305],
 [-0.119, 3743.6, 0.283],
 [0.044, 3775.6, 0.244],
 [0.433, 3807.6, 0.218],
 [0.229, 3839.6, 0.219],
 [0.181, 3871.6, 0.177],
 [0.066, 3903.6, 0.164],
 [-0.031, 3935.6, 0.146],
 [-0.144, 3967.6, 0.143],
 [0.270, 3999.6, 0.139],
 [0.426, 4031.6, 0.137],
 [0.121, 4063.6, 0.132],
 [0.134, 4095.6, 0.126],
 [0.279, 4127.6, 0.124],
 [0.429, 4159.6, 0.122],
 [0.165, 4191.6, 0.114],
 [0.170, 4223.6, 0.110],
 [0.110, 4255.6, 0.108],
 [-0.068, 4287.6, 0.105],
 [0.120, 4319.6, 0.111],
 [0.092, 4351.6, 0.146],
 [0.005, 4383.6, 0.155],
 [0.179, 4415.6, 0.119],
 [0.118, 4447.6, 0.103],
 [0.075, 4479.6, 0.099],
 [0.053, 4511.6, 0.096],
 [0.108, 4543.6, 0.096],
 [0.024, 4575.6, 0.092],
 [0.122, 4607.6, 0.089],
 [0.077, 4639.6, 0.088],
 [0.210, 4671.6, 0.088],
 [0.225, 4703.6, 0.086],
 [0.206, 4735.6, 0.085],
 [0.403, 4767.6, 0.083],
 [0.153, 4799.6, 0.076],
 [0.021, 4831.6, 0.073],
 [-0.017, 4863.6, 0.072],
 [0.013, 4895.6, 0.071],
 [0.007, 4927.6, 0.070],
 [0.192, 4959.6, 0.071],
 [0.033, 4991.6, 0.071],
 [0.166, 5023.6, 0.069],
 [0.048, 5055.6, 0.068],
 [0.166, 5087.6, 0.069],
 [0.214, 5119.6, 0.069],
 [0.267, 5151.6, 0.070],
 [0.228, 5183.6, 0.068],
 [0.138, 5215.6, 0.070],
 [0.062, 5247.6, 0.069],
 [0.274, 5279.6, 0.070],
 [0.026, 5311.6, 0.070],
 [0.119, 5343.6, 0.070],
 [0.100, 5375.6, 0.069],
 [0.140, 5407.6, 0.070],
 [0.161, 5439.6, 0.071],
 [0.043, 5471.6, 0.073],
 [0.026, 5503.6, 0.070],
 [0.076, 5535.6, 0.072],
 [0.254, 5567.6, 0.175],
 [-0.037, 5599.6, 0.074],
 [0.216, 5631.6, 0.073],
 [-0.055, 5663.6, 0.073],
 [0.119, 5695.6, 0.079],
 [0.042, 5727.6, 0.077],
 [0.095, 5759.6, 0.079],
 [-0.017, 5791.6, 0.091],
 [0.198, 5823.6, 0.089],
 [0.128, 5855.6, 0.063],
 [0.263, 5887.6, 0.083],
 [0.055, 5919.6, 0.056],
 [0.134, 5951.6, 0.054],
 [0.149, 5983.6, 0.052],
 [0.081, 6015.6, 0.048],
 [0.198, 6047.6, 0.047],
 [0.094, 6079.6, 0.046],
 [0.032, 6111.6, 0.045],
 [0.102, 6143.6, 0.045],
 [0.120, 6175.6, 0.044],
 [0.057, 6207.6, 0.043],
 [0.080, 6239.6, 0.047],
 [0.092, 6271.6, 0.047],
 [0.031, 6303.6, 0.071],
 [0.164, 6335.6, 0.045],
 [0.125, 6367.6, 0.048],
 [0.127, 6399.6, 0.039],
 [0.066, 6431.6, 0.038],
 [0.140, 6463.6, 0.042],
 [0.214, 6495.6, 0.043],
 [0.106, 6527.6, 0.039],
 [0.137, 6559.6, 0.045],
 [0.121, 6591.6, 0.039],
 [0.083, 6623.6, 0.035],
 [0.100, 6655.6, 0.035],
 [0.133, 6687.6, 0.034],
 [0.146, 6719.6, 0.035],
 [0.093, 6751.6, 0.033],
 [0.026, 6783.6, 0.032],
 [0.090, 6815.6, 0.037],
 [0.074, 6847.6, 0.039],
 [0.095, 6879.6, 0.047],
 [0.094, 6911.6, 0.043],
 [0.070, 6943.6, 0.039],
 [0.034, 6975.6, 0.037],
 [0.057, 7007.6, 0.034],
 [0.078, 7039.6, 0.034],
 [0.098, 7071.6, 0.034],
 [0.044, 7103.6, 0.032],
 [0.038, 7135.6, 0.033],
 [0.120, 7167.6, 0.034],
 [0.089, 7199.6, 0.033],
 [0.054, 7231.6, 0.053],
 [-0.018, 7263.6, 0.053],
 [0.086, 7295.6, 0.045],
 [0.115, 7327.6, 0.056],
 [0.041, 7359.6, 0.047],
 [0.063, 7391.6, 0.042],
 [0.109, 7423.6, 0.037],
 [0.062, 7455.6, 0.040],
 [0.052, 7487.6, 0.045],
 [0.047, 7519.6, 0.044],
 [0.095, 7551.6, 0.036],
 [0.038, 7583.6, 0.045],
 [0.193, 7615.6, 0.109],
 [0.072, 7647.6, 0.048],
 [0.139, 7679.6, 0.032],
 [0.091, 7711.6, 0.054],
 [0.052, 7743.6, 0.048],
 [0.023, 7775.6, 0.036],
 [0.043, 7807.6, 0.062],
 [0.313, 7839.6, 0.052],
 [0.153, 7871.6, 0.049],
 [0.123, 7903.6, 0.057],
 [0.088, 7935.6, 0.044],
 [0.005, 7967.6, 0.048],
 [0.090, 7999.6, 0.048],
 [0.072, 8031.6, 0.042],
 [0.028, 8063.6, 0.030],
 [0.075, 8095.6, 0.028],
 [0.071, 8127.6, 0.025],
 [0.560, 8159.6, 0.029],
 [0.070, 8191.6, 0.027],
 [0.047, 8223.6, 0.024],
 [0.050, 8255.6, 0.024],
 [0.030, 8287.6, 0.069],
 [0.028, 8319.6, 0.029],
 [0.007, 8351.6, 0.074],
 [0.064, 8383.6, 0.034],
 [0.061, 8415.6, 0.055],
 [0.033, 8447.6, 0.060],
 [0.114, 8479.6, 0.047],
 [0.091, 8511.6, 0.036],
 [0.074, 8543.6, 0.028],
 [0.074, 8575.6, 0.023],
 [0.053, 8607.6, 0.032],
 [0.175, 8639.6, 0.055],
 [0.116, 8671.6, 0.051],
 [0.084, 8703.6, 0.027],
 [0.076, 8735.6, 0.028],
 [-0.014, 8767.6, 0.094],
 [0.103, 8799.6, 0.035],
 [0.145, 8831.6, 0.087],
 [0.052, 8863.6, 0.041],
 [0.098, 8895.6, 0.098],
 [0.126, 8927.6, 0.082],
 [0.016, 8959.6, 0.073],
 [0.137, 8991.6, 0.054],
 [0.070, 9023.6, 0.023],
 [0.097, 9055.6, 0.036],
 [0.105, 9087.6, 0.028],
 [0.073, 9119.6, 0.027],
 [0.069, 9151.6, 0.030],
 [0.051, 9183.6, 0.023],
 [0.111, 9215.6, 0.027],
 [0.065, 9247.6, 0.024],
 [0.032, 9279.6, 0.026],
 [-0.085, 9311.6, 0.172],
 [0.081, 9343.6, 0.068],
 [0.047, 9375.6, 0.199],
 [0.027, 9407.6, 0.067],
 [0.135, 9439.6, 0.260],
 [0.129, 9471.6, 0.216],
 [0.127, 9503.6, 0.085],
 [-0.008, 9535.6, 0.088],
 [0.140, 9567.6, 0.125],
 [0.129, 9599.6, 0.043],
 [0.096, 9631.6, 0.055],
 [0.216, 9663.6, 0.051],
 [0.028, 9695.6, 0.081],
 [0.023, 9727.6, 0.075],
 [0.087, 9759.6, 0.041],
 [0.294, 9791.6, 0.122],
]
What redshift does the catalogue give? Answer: 1.190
